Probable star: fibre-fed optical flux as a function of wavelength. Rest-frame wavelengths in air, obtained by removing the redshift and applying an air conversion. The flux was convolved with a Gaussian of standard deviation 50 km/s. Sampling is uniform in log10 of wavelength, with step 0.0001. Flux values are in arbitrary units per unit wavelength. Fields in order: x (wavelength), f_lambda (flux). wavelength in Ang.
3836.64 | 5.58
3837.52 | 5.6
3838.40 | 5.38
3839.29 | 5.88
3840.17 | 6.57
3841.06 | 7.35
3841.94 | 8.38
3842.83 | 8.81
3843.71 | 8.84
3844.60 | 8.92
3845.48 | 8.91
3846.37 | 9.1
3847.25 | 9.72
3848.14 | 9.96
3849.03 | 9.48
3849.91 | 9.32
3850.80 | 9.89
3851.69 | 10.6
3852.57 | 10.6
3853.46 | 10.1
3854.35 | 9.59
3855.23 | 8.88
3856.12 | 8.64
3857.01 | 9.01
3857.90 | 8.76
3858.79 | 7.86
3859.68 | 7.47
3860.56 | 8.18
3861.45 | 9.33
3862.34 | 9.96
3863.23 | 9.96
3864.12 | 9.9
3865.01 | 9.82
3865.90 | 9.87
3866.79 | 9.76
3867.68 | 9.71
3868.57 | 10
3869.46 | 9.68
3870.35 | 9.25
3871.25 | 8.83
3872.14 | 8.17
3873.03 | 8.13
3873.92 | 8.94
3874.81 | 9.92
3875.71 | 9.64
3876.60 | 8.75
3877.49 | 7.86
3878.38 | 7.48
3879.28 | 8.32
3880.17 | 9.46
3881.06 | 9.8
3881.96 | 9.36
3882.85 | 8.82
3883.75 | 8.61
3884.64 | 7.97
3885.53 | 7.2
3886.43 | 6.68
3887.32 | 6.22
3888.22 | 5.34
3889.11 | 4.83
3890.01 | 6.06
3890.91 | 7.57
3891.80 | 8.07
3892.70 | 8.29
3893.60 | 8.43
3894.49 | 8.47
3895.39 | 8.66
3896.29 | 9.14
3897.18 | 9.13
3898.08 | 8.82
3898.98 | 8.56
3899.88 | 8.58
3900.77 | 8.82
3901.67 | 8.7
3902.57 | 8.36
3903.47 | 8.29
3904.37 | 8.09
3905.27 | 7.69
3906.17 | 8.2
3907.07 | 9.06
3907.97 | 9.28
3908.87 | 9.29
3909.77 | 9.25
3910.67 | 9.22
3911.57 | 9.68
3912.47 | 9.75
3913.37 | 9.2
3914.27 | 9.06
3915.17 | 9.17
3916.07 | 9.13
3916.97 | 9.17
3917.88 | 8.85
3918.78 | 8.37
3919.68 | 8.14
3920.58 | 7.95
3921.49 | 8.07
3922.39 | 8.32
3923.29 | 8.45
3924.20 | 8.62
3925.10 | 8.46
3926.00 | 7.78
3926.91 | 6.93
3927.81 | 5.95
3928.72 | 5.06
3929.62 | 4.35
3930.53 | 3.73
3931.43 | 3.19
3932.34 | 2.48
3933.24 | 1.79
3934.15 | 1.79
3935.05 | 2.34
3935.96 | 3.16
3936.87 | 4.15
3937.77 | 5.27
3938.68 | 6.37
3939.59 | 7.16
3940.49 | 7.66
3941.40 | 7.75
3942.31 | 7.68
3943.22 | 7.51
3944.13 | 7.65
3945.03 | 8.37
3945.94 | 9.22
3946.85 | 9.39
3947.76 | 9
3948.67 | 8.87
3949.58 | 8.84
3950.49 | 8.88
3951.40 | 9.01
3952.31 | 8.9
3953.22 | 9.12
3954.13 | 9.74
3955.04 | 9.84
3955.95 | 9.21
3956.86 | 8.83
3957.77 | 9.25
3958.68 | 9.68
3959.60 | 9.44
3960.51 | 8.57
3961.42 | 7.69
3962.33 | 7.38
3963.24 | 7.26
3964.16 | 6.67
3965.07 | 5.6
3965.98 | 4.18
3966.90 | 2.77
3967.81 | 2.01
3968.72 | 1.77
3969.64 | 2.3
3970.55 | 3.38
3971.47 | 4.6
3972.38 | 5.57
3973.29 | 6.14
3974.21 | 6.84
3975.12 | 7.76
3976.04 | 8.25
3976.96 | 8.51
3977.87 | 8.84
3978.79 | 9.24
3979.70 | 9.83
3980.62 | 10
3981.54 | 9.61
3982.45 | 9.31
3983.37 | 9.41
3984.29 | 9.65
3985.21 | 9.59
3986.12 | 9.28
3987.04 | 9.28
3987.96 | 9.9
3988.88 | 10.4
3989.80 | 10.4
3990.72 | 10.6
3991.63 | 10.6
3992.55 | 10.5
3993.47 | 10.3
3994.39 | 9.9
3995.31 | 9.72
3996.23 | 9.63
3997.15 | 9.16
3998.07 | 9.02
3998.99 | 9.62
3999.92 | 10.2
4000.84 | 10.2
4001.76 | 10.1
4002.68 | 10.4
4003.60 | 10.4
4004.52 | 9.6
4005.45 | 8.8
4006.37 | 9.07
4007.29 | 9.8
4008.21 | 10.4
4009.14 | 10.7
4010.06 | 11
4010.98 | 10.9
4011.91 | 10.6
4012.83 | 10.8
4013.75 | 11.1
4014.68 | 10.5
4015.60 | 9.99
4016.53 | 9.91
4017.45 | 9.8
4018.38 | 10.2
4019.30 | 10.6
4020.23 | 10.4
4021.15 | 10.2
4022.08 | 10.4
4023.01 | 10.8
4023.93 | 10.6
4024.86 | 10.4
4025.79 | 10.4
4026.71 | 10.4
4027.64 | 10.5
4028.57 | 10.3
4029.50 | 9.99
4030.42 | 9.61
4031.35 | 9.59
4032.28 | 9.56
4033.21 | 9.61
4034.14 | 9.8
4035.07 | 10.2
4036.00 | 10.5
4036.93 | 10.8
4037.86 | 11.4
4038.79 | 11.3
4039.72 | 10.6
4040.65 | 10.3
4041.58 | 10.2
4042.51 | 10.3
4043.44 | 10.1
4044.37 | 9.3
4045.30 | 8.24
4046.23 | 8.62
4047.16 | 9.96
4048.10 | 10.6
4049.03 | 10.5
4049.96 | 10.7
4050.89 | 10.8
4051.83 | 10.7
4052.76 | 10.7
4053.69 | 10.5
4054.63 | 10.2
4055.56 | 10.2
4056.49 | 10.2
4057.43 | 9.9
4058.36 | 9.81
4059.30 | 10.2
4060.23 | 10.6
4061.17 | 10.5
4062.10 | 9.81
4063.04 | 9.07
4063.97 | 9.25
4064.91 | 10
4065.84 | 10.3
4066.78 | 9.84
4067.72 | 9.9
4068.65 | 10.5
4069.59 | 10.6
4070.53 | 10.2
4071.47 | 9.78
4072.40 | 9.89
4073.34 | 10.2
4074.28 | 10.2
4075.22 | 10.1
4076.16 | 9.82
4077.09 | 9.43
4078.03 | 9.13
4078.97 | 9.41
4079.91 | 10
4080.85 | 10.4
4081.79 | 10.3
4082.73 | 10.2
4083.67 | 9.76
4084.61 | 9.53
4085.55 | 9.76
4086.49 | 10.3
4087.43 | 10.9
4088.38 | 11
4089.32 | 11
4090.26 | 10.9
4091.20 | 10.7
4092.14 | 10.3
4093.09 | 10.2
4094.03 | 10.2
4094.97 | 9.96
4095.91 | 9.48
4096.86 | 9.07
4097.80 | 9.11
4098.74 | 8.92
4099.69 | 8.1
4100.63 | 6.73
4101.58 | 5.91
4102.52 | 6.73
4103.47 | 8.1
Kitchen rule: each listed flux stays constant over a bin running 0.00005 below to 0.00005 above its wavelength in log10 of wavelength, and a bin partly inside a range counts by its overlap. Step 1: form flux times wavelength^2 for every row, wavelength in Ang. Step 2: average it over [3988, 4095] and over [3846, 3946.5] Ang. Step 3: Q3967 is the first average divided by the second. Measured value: 1.4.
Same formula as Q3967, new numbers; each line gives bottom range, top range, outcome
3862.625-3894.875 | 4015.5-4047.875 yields 1.29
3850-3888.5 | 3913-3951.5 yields 0.81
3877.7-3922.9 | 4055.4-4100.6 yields 1.30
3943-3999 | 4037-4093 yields 1.29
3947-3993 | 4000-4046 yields 1.30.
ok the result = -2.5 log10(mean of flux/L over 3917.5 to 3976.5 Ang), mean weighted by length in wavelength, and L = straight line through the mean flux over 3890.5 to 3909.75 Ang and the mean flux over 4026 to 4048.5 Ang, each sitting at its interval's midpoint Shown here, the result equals 0.32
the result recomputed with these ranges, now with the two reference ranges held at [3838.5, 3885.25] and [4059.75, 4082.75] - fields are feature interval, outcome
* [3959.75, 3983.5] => 0.384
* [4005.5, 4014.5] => -0.079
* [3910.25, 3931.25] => 0.169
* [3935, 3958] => 0.187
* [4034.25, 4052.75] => -0.046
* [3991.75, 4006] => -0.024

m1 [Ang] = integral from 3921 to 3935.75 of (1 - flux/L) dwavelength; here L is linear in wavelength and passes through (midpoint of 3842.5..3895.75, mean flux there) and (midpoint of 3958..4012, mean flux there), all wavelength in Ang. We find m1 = 5.5 Ang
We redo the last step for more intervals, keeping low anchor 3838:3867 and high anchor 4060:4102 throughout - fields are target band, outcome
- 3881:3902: 2.6 Ang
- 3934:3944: 3.8 Ang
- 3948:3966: 1.7 Ang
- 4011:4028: -1.5 Ang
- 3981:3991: -0.3 Ang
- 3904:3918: 0.2 Ang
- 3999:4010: -0.6 Ang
